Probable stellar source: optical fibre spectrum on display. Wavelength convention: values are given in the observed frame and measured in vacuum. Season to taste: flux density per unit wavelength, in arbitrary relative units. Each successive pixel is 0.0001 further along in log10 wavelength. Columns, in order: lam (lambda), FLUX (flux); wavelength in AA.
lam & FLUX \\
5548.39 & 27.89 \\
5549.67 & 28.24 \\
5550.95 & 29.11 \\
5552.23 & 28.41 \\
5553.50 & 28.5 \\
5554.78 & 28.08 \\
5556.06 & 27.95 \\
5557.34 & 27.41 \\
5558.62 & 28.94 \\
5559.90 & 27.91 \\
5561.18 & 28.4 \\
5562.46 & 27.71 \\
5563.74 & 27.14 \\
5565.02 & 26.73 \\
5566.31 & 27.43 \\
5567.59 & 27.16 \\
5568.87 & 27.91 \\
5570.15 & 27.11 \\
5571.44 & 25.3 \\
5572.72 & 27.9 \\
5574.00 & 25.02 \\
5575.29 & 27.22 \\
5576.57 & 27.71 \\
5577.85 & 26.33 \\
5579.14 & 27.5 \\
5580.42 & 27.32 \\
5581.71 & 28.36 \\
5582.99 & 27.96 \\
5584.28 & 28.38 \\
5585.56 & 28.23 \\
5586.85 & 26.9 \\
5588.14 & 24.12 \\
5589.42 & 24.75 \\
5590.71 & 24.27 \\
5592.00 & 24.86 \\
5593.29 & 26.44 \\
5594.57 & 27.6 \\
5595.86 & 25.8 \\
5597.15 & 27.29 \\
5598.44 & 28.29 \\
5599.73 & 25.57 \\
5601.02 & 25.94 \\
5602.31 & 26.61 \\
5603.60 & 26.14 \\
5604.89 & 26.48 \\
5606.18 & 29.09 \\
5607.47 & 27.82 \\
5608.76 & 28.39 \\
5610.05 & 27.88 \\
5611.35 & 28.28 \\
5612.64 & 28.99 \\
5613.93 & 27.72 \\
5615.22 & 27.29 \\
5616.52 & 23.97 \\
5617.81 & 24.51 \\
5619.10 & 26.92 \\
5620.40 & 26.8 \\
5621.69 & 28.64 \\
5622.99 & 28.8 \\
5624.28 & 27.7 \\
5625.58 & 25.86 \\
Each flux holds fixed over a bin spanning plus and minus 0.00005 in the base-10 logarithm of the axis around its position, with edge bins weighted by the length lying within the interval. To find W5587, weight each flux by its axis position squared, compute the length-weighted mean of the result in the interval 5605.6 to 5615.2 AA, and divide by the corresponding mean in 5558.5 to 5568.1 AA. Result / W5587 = 1.04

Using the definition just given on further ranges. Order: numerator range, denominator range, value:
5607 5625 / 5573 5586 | 1.01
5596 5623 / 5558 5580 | 1.01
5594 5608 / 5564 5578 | 1.01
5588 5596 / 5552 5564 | 0.92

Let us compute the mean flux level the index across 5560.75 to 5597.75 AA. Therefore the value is 26.8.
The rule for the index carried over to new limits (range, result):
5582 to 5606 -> 26.5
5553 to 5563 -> 28.1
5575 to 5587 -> 27.6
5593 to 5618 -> 27.1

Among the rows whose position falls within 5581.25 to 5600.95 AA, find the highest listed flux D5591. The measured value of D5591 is 28.38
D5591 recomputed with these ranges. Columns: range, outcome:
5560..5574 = 28.4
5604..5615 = 29.09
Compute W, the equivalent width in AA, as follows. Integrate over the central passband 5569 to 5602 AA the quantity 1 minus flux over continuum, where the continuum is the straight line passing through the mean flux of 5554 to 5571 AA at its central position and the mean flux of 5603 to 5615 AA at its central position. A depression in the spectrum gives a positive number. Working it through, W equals 1.3 AA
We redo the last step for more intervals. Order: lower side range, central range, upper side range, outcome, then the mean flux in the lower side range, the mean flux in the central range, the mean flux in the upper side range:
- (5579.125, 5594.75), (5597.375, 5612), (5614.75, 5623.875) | -0.4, 26.6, 27.3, 26.7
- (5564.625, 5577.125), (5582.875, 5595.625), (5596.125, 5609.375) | 0.4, 26.9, 26.3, 27.1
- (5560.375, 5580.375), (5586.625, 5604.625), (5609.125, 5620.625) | 0.7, 27.1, 26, 27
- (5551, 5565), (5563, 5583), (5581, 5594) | 0.1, 28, 27.1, 26.4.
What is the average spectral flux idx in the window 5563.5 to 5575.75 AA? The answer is 26.9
